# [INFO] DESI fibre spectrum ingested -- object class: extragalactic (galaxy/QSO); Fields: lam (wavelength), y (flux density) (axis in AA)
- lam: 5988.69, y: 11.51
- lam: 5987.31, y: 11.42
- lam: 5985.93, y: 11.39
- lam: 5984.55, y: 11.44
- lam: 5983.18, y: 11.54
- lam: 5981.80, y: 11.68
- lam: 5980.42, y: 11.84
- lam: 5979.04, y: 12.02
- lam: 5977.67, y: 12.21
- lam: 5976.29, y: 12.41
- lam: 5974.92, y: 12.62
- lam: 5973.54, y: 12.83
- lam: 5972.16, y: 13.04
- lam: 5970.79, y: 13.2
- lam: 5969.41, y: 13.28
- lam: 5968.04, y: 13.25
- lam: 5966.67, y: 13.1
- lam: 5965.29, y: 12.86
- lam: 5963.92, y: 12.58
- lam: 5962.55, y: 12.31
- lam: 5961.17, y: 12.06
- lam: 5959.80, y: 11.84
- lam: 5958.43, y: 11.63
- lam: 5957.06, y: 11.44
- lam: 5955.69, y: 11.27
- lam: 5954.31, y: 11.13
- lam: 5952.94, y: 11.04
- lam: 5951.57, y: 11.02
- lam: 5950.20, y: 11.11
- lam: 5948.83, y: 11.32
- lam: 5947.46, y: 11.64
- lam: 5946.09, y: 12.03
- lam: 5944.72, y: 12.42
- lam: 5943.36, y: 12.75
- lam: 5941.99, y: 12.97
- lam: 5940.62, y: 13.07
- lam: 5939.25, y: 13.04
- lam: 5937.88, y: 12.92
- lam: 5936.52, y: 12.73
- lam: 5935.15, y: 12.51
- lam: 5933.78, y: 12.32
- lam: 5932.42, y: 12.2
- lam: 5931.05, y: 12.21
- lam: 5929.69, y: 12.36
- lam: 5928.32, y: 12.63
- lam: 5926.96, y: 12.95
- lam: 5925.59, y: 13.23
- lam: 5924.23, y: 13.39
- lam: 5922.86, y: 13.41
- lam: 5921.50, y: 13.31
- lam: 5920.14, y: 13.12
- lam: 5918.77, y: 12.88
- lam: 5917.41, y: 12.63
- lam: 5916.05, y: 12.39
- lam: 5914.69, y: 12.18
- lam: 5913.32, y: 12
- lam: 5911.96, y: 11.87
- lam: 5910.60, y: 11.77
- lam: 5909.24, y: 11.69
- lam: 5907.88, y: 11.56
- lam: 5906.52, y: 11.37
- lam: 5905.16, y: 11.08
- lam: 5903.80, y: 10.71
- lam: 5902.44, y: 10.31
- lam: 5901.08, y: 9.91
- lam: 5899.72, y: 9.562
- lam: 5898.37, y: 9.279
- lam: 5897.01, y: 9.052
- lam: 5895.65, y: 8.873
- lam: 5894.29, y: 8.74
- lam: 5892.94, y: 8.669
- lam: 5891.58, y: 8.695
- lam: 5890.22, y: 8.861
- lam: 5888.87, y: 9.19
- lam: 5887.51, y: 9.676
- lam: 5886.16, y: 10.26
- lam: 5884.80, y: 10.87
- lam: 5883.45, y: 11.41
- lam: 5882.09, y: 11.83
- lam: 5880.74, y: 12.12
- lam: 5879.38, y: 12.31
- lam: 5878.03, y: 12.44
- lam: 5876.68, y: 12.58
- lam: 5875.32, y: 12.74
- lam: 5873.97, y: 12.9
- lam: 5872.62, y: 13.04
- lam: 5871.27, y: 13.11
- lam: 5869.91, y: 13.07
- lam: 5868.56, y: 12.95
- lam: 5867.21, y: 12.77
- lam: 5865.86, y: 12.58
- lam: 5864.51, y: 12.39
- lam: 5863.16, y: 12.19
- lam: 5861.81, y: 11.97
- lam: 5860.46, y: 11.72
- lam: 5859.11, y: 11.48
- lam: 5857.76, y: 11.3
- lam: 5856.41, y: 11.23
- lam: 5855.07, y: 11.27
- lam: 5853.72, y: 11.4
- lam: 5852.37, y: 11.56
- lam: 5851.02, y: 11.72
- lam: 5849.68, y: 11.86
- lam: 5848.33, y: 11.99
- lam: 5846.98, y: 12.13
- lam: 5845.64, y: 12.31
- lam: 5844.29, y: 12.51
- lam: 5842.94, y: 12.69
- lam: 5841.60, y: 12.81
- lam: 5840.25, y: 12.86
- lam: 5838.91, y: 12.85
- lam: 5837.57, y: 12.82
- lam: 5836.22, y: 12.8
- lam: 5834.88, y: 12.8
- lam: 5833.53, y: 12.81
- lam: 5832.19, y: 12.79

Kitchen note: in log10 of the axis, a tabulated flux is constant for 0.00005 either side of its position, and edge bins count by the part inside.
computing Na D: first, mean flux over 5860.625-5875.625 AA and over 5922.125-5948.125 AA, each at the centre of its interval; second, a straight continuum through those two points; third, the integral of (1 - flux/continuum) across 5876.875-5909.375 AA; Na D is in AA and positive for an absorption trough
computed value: 5.92 AA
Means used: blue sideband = 12.7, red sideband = 12.7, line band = 10.4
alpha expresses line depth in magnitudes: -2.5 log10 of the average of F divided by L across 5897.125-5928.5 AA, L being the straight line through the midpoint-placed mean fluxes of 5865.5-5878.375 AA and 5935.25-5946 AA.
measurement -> 0.09 mag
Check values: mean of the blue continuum 12.8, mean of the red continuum 12.8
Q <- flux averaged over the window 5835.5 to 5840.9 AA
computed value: 12.8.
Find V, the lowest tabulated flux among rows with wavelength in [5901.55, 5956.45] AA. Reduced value 10.31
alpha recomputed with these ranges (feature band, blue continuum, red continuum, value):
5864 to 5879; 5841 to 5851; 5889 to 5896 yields -0.23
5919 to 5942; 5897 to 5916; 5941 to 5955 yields -0.13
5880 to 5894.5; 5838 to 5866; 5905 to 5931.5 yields 0.21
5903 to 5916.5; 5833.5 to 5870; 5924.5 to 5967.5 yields 0.05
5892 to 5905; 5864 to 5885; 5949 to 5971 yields 0.28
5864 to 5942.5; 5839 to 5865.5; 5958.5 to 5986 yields 0.04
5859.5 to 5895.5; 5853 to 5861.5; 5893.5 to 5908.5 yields -0.06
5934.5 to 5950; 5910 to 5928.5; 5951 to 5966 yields -0.03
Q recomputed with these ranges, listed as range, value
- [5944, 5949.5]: 11.9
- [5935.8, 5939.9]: 12.9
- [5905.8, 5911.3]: 11.6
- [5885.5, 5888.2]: 9.97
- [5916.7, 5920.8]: 12.9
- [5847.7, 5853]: 11.8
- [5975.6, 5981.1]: 12.1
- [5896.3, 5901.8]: 9.46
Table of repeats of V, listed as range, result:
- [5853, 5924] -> 8.669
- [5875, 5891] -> 8.861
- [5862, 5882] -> 12.12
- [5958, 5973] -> 11.63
